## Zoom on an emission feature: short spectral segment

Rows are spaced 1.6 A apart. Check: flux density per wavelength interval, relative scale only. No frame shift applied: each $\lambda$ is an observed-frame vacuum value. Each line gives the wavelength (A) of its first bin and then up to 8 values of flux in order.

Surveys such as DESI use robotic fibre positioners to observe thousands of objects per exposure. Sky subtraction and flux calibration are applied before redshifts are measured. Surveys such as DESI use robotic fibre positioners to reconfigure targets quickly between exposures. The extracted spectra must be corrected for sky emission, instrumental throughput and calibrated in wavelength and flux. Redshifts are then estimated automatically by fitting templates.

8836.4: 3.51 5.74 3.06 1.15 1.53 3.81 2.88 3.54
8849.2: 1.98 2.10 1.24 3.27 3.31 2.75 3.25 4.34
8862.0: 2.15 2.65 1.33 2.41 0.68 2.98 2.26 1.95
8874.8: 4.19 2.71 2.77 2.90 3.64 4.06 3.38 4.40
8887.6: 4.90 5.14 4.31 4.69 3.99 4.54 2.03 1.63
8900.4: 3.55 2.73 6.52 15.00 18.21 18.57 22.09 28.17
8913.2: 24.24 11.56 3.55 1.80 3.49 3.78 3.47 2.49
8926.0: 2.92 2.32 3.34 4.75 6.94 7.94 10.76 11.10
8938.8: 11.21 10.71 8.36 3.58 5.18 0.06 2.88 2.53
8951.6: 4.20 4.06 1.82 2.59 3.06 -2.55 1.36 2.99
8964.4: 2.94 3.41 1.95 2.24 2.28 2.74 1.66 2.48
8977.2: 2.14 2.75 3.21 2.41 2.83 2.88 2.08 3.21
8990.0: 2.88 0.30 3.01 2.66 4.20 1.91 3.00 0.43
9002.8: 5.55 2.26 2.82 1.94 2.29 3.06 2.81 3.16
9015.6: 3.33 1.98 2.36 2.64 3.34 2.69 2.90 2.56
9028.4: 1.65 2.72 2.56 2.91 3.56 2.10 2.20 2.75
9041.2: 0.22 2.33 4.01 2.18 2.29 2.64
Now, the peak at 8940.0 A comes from [N II] 6583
